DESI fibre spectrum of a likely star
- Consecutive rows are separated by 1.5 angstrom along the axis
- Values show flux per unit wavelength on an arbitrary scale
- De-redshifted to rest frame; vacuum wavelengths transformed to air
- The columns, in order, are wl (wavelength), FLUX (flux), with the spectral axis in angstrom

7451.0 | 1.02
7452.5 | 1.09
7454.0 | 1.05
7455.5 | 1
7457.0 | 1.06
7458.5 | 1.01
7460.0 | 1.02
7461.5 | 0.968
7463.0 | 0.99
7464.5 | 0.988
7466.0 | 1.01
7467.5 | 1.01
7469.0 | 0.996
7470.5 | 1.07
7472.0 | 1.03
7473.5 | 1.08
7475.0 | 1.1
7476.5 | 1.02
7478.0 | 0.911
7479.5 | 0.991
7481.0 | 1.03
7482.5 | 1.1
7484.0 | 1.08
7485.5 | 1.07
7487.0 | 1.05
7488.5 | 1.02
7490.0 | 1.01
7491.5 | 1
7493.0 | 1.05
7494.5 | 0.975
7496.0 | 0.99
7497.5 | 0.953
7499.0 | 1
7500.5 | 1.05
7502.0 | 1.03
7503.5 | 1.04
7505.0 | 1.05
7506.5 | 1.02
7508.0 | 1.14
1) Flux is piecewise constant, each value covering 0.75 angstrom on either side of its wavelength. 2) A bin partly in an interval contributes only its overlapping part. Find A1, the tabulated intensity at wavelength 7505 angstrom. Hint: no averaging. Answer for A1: 1.05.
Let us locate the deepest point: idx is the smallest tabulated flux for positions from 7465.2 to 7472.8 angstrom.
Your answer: 0.996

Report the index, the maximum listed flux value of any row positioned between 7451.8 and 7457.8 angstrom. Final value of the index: 1.09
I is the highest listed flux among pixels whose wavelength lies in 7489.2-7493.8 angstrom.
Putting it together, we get 1.05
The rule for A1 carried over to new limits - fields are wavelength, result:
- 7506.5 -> 1.02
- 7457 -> 1.06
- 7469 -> 0.996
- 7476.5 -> 1.02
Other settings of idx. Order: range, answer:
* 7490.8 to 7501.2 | 0.953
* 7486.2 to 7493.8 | 1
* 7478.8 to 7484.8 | 0.991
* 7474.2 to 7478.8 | 0.911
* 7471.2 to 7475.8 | 1.03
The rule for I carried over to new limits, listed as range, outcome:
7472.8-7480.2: 1.1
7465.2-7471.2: 1.07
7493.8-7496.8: 0.99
